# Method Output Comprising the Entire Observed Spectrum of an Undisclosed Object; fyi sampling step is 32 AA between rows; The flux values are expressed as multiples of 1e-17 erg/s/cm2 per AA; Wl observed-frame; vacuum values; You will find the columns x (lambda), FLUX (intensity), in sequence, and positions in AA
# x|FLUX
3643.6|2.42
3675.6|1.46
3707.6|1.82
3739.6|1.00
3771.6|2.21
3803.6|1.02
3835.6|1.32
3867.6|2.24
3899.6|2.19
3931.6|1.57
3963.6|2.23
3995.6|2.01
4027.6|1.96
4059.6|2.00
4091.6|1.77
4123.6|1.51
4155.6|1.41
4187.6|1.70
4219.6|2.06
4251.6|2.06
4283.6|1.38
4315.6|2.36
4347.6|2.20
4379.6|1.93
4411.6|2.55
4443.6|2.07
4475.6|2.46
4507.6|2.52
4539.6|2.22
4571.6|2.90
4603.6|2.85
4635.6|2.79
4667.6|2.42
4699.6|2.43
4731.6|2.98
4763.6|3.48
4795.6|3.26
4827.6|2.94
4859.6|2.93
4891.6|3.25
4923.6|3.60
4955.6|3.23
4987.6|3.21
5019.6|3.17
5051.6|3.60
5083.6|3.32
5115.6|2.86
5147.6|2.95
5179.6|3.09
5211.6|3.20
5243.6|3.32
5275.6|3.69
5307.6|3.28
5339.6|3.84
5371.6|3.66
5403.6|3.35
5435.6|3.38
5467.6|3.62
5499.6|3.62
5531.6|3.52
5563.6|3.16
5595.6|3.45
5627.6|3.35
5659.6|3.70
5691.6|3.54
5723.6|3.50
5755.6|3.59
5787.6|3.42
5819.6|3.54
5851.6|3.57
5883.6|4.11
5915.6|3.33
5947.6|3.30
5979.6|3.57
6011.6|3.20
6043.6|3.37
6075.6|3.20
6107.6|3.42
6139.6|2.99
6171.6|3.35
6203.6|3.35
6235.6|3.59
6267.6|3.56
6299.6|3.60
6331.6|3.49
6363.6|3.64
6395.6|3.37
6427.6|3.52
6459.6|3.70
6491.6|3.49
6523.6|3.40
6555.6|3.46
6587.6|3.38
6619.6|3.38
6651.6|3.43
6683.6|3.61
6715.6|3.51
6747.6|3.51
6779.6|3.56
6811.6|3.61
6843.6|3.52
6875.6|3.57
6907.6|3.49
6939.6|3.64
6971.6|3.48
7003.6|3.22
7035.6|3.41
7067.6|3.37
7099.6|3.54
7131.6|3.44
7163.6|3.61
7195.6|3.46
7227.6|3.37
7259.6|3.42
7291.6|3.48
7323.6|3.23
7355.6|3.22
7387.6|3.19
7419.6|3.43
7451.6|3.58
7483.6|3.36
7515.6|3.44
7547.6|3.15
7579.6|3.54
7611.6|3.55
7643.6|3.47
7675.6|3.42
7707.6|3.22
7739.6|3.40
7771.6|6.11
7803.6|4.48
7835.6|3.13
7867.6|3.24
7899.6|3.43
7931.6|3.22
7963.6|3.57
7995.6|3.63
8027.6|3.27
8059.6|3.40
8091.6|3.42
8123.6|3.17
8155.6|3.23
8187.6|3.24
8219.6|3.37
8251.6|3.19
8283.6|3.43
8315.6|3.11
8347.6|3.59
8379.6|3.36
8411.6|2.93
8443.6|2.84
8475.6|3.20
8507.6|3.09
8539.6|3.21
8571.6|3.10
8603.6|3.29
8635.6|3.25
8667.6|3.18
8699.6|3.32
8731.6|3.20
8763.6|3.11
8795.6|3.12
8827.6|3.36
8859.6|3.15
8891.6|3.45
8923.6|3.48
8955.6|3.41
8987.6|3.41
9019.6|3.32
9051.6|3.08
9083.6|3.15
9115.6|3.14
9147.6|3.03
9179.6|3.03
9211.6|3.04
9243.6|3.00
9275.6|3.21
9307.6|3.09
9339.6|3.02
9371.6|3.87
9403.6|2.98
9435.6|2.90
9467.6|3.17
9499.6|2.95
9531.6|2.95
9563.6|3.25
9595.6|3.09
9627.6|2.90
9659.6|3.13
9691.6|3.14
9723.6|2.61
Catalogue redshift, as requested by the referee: 0.19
